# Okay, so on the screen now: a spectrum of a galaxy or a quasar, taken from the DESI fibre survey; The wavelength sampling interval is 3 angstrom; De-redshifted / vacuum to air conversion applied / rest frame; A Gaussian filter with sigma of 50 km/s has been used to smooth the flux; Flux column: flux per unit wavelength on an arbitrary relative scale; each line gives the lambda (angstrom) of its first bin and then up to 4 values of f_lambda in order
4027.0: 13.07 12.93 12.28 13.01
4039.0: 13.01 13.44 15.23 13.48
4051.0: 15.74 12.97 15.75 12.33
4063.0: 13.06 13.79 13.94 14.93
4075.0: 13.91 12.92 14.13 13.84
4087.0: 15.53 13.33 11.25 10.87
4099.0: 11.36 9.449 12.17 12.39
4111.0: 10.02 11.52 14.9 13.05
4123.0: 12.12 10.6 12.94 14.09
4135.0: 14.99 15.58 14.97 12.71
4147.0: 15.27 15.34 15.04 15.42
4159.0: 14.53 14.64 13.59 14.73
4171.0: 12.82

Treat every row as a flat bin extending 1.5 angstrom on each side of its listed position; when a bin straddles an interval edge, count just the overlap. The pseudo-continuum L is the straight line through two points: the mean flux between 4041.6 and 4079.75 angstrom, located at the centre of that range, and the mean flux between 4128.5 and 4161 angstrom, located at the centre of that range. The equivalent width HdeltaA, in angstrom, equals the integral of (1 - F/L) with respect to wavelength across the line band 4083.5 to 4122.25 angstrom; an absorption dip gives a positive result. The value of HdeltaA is 5.6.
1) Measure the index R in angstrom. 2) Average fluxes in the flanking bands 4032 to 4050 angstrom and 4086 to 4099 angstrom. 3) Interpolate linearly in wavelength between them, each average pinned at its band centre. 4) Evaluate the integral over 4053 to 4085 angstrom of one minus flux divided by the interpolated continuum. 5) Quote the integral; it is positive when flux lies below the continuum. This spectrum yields -2.10 angstrom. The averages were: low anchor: 13.5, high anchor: 12.5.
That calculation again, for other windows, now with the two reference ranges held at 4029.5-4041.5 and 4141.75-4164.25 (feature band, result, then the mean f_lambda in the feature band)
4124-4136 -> 1.1 angstrom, 13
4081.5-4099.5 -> 1.1 angstrom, 12.9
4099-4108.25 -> 1.8 angstrom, 11.2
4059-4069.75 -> 0.0 angstrom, 13.3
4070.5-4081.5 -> -0.4 angstrom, 14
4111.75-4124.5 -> 1.3 angstrom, 12.7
